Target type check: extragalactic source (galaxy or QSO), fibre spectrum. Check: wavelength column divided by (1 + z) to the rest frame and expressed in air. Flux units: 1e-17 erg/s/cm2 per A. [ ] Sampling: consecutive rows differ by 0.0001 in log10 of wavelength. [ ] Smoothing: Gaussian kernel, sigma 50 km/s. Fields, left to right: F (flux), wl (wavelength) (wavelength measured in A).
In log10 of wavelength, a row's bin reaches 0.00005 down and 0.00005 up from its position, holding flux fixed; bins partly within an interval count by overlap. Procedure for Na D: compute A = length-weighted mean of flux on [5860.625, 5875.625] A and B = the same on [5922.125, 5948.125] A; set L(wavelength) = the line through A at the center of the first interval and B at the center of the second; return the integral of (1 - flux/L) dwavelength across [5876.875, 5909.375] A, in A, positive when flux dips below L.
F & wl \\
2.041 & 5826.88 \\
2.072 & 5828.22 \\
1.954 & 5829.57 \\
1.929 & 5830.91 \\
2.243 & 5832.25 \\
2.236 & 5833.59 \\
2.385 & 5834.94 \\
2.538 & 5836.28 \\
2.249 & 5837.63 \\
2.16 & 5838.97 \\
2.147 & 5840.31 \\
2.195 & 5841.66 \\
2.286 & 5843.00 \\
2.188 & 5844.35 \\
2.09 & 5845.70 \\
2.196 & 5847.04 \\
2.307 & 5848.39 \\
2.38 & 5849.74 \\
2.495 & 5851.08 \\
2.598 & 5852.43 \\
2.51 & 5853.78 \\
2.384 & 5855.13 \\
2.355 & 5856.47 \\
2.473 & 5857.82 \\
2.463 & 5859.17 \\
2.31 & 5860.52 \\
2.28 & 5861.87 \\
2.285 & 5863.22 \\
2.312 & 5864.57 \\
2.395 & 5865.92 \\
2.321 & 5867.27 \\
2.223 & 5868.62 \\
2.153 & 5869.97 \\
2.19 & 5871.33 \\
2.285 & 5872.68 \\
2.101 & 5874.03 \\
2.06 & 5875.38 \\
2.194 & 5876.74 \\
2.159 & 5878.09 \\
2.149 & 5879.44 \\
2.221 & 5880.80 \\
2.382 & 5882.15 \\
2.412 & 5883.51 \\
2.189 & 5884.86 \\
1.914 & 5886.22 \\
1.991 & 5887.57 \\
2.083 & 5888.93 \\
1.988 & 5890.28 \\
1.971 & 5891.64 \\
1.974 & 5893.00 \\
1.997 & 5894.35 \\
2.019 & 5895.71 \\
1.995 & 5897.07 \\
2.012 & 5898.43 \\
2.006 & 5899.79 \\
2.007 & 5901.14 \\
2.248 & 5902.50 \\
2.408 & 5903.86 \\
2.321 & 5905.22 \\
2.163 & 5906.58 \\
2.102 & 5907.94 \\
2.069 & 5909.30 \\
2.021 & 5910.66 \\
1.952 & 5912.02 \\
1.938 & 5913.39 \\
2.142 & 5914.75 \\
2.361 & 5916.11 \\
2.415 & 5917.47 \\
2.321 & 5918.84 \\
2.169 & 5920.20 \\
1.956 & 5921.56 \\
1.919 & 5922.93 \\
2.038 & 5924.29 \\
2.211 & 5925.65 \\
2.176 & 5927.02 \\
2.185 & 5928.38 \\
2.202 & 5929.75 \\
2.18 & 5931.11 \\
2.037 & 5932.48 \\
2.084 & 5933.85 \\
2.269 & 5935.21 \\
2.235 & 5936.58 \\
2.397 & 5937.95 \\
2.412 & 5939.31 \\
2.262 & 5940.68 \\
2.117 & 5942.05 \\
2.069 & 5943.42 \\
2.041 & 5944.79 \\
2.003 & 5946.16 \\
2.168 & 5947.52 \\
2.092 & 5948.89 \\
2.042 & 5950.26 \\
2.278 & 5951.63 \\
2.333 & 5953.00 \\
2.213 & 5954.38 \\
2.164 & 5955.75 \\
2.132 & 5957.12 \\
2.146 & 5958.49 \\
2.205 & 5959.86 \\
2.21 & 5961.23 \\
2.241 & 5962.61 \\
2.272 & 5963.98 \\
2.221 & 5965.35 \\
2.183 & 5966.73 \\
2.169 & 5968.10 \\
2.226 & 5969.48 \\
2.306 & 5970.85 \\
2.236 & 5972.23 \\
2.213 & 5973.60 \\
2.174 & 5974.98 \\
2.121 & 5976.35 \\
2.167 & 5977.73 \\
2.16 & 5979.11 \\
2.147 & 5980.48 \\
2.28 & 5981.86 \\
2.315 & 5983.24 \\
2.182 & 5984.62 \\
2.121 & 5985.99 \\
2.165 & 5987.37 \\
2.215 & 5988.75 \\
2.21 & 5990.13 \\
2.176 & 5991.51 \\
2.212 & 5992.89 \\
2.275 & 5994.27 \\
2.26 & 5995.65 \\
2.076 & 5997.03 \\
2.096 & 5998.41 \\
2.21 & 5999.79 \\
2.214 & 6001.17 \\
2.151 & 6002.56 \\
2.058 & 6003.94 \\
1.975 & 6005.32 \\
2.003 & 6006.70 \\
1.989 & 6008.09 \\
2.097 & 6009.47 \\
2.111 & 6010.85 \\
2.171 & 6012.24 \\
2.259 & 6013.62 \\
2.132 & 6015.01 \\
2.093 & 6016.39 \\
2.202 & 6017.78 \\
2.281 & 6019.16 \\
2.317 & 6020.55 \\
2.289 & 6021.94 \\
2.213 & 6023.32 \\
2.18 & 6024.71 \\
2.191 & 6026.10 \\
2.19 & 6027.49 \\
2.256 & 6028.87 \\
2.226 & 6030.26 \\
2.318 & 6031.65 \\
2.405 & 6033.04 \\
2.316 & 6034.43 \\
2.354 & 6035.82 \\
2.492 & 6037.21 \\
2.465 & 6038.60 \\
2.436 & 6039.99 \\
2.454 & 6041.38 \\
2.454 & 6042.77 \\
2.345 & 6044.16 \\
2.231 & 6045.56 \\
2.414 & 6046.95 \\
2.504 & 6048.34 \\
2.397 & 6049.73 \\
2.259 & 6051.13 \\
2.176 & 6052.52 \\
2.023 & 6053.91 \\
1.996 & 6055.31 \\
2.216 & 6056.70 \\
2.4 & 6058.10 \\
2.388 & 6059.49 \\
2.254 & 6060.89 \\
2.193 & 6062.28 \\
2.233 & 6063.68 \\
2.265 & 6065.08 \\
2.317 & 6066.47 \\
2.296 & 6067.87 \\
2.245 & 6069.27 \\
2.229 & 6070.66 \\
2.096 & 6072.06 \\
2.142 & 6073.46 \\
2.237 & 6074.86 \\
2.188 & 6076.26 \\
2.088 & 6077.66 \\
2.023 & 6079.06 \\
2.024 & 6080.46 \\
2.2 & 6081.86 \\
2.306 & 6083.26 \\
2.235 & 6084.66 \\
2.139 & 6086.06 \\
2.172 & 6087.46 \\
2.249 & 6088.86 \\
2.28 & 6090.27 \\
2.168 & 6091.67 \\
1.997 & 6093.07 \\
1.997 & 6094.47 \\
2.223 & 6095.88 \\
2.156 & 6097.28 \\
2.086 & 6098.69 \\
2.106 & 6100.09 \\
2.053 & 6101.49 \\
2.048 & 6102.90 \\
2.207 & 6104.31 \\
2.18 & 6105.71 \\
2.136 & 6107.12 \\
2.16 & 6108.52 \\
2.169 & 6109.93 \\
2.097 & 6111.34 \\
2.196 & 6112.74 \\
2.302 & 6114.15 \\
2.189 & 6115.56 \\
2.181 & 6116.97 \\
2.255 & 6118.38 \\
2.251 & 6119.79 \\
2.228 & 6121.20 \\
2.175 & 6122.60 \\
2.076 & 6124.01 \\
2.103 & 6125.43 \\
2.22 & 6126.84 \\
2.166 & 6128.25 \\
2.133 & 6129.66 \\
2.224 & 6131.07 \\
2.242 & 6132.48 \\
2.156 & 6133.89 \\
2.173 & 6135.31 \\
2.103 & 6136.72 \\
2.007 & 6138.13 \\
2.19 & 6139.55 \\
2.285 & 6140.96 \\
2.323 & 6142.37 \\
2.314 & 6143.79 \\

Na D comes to 1.4 A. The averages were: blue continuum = 2.25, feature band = 2.12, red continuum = 2.16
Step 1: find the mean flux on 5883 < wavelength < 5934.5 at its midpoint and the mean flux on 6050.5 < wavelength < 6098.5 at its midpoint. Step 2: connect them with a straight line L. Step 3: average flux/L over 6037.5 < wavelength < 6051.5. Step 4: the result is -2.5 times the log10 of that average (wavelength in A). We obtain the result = -0.11 mag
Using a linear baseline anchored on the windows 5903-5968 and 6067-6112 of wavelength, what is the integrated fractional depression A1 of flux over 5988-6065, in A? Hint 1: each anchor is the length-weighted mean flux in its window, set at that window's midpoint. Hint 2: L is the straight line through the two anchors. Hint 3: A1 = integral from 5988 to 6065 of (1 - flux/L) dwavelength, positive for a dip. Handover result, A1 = -2.7 A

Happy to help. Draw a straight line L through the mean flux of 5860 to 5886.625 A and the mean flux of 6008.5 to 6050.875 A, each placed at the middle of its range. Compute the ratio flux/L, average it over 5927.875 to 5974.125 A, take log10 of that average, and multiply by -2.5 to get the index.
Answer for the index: 0.03 mag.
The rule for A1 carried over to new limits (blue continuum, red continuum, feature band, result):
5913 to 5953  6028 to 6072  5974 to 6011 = 1.4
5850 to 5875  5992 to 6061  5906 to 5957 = 3.2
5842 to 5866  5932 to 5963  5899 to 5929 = 1.3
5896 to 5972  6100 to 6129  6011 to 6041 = -1.5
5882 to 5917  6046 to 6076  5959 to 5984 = -0.5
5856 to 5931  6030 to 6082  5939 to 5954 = 0.3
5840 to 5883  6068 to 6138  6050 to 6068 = -0.4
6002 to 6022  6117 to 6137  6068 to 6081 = 0.1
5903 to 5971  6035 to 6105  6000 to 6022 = 0.6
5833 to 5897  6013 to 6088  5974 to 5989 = 0.4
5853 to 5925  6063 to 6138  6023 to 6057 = -2.0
